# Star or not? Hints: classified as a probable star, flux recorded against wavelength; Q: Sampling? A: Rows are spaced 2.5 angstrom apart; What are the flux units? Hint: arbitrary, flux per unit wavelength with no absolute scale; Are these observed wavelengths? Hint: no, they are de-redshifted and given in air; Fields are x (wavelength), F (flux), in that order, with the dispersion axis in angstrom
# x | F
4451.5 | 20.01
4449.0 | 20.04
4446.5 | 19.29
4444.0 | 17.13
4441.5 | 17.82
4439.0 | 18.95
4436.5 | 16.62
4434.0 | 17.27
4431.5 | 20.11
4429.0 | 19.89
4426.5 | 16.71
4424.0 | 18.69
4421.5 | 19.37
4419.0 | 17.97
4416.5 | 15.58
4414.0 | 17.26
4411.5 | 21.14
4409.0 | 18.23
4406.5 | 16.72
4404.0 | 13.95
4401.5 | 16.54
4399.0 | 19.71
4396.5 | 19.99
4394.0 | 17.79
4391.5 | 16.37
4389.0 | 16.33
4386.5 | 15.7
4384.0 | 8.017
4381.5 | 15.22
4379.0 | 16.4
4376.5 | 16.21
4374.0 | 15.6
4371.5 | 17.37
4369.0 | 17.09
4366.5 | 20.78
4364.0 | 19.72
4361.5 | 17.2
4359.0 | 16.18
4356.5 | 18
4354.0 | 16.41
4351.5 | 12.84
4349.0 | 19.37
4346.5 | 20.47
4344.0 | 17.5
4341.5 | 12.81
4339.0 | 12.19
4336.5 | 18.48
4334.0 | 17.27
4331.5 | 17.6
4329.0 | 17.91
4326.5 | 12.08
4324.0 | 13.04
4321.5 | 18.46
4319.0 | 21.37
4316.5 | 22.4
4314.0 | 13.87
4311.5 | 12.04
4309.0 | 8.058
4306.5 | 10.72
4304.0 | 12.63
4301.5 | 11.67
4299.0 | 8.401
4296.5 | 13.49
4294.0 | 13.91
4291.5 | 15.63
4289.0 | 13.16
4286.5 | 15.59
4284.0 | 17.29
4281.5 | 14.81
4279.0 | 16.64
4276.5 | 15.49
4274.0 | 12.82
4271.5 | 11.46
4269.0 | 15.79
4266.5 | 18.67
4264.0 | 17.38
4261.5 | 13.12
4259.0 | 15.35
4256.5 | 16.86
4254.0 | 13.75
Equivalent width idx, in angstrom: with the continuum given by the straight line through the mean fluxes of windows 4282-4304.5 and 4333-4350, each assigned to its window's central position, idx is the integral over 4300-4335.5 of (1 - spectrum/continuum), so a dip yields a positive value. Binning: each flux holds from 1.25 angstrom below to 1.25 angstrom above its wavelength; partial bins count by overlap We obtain 0.92 angstrom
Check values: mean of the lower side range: 13.6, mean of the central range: 14.9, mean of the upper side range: 16.8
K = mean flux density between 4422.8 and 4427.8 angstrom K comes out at 17.7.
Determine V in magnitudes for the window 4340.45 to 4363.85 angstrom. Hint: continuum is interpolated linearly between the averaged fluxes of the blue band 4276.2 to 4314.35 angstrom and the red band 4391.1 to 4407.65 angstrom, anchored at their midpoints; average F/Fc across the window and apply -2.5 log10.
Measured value -0.10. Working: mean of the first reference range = 13.3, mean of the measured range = 16.9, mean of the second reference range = 17.3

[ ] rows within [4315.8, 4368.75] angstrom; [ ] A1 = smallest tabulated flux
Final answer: 12.08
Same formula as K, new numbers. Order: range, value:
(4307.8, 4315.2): 11.3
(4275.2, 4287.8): 15.9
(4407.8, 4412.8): 19.7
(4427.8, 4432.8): 20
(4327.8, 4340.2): 16.7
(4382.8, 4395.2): 14.9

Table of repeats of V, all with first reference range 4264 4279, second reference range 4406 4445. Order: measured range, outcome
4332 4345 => 0.05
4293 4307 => 0.31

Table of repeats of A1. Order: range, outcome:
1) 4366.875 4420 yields 8.017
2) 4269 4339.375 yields 8.058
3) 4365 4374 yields 15.6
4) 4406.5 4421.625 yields 15.58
